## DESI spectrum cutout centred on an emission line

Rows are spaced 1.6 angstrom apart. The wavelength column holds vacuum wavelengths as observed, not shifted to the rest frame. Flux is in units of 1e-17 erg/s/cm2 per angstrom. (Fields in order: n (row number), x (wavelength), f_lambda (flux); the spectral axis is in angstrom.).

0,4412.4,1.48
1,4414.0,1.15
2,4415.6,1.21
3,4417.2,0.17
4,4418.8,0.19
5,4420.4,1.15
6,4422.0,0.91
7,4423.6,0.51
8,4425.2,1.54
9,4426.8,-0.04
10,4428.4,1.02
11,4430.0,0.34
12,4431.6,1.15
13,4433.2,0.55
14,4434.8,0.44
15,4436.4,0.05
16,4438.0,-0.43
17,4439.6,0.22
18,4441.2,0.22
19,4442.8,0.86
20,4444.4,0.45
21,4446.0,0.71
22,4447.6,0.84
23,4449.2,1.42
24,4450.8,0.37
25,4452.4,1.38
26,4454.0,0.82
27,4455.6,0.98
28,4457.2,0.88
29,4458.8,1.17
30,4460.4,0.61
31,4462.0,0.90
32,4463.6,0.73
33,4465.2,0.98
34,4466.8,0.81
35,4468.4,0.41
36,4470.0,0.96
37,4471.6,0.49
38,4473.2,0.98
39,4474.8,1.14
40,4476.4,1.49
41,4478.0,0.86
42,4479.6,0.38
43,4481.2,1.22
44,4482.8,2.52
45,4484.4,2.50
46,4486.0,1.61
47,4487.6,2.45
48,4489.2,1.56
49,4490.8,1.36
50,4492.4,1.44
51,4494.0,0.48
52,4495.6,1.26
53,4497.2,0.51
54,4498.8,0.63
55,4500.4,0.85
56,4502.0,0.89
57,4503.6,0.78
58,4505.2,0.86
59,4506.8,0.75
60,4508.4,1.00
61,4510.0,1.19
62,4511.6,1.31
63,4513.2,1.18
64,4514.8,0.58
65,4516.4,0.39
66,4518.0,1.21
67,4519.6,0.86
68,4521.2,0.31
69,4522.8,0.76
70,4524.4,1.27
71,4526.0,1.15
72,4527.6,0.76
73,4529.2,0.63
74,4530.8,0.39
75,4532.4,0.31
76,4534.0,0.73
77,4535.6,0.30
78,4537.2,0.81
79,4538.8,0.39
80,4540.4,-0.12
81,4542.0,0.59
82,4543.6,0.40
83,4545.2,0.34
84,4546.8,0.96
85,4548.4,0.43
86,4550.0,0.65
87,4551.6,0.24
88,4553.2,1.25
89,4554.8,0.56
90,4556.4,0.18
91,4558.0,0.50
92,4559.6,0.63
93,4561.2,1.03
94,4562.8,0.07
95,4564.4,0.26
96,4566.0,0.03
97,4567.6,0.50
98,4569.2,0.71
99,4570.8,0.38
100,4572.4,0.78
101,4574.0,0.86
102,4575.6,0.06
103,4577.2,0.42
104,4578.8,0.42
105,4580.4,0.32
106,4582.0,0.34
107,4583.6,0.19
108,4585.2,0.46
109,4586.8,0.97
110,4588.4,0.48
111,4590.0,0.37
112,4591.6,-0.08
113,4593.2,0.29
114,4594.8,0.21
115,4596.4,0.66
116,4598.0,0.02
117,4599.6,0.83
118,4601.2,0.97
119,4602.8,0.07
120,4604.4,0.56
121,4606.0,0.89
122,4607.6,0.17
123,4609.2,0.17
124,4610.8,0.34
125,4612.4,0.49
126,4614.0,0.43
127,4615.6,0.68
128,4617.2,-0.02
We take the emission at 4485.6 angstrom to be C III] 1909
